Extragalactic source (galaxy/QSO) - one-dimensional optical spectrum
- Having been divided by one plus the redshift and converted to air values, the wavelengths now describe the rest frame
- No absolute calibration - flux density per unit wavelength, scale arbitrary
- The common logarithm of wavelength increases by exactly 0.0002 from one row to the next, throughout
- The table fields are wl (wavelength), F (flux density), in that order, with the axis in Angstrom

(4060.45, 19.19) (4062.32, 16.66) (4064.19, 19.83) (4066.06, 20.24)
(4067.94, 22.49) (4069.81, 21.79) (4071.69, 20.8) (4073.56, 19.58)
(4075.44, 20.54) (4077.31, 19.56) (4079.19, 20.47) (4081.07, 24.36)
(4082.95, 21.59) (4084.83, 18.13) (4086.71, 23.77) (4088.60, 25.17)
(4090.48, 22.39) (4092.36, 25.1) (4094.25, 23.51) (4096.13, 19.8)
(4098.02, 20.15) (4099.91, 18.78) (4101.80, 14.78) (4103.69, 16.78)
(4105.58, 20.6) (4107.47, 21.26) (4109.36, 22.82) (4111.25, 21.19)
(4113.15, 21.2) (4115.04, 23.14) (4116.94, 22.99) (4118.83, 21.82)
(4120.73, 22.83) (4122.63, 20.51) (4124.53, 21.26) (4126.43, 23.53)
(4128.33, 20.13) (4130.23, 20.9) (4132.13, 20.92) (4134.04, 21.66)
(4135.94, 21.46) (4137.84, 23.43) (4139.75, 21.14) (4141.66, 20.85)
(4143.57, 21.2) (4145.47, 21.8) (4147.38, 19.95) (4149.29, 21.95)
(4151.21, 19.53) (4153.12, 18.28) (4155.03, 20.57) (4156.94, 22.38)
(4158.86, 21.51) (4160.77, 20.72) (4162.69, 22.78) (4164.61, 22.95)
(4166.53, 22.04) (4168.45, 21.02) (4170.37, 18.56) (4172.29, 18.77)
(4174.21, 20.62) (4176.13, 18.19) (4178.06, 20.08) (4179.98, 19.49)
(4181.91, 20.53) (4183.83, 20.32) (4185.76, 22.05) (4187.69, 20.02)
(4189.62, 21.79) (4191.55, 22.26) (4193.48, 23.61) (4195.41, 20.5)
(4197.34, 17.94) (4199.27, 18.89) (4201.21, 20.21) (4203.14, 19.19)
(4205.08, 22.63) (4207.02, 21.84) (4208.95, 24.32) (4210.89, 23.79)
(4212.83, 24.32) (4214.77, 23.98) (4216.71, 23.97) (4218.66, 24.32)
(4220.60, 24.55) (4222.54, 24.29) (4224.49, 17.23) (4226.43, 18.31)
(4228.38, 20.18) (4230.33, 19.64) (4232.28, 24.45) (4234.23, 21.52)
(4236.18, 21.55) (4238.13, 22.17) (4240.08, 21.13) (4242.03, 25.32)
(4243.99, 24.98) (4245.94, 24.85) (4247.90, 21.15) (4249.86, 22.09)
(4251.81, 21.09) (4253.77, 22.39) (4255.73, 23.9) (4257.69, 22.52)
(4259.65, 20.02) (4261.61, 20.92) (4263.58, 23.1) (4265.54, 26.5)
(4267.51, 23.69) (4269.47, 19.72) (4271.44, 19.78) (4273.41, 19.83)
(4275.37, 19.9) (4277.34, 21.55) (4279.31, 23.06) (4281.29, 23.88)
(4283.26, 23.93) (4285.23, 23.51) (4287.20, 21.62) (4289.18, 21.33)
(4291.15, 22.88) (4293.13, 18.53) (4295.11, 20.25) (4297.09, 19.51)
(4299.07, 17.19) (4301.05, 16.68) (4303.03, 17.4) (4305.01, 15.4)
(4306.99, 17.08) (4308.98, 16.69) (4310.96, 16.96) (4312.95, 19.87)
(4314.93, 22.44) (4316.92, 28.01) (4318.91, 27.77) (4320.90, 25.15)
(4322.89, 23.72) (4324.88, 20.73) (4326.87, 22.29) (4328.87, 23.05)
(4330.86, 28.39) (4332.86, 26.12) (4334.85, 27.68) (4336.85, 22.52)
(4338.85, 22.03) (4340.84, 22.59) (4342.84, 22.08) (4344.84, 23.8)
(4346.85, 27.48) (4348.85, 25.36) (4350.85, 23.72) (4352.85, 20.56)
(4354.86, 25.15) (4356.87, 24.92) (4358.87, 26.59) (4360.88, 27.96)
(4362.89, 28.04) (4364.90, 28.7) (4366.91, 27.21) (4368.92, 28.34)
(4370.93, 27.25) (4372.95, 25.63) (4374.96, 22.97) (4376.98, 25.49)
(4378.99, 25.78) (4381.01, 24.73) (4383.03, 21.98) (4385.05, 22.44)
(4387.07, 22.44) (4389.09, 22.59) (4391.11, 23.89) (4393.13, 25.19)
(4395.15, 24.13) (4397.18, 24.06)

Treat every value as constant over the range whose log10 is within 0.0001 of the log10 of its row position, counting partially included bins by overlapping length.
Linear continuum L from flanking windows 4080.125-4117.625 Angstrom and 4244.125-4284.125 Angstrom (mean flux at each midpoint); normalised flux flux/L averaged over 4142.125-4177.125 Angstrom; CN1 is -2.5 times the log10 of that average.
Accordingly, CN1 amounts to 0.05 mag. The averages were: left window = 21.4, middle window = 20.7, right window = 22.2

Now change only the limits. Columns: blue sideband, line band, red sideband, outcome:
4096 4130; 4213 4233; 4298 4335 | -0.05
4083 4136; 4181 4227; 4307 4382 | 0.04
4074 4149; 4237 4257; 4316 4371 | 0.03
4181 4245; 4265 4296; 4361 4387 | 0.08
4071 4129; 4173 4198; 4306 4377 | 0.09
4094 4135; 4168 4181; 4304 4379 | 0.12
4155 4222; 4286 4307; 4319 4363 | 0.24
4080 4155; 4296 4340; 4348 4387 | 0.14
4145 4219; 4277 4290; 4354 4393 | 0.03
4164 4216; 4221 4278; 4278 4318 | -0.06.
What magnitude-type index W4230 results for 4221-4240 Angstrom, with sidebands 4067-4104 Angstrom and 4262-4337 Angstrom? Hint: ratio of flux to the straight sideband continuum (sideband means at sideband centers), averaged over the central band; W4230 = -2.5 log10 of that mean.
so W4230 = 0.02 mag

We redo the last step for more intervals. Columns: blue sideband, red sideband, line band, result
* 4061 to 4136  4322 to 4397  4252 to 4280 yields 0.07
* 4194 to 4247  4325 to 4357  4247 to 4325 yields 0.09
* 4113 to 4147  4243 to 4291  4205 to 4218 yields -0.07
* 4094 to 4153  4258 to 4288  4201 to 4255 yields -0.03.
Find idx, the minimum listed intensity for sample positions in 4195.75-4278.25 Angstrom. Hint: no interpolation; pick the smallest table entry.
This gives 17.23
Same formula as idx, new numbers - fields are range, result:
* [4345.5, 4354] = 20.56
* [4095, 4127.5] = 14.78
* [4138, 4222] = 17.94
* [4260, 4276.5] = 19.72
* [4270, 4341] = 15.4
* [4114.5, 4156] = 18.28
